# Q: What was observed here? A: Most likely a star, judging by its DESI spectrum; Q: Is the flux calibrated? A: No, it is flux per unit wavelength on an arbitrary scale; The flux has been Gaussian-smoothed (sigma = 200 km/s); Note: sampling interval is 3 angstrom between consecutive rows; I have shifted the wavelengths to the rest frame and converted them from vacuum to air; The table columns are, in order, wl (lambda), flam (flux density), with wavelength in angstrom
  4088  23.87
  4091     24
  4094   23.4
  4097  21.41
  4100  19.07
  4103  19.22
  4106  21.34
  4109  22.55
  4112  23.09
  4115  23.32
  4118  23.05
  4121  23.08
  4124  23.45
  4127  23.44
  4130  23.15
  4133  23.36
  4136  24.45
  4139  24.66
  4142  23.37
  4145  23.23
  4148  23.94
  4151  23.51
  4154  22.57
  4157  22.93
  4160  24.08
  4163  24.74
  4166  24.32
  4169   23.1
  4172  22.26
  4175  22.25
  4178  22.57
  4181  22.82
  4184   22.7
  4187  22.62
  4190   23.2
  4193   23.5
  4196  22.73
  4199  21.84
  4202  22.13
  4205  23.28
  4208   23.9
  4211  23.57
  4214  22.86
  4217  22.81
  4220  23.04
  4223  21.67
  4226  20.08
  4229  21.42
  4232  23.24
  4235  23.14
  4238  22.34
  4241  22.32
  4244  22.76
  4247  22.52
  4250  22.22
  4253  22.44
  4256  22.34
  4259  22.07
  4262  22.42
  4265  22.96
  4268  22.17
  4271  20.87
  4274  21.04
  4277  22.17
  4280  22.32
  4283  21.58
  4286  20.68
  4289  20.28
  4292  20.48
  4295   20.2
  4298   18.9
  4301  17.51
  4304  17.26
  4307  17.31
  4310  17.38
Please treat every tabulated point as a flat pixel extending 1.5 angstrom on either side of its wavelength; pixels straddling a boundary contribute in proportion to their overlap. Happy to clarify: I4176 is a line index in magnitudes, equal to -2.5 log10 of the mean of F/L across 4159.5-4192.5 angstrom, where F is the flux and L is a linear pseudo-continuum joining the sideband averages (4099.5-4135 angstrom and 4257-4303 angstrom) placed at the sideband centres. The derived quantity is -0.06 mag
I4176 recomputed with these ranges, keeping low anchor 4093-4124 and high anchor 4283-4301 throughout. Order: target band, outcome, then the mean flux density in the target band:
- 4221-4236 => -0.06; 21.9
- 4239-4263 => -0.10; 22.4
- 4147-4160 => -0.09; 23.3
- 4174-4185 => -0.07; 22.6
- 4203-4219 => -0.12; 23.2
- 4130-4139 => -0.10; 23.9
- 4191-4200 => -0.08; 22.8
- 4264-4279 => -0.08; 21.8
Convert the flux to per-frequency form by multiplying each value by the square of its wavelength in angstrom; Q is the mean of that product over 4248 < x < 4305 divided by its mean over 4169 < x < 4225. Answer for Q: 0.96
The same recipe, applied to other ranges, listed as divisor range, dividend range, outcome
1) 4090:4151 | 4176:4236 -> 1.03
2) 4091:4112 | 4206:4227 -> 1.11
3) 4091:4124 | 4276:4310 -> 0.97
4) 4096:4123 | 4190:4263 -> 1.09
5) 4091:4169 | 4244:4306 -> 0.98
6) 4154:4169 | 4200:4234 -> 0.97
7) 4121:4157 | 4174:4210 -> 1.00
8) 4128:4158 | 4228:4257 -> 1.00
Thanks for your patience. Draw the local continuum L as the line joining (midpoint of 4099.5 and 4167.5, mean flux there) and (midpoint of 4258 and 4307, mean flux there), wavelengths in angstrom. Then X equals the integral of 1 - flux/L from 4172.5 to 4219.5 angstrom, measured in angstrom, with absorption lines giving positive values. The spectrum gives -1.6 angstrom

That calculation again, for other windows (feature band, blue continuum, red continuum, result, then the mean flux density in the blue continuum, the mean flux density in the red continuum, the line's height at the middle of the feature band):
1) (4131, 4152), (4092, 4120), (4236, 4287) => -1.8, 21.9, 22.1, 21.9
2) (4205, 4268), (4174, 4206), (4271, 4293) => -1.6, 22.7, 21.2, 21.9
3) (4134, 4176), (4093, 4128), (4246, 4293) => -2.8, 22.2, 21.8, 22.1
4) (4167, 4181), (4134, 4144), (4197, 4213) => 0.5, 24.1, 22.9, 23.5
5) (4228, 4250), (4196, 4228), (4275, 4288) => -0.4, 22.5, 21.6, 22.2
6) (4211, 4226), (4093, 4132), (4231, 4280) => -0.1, 22.3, 22.3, 22.3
